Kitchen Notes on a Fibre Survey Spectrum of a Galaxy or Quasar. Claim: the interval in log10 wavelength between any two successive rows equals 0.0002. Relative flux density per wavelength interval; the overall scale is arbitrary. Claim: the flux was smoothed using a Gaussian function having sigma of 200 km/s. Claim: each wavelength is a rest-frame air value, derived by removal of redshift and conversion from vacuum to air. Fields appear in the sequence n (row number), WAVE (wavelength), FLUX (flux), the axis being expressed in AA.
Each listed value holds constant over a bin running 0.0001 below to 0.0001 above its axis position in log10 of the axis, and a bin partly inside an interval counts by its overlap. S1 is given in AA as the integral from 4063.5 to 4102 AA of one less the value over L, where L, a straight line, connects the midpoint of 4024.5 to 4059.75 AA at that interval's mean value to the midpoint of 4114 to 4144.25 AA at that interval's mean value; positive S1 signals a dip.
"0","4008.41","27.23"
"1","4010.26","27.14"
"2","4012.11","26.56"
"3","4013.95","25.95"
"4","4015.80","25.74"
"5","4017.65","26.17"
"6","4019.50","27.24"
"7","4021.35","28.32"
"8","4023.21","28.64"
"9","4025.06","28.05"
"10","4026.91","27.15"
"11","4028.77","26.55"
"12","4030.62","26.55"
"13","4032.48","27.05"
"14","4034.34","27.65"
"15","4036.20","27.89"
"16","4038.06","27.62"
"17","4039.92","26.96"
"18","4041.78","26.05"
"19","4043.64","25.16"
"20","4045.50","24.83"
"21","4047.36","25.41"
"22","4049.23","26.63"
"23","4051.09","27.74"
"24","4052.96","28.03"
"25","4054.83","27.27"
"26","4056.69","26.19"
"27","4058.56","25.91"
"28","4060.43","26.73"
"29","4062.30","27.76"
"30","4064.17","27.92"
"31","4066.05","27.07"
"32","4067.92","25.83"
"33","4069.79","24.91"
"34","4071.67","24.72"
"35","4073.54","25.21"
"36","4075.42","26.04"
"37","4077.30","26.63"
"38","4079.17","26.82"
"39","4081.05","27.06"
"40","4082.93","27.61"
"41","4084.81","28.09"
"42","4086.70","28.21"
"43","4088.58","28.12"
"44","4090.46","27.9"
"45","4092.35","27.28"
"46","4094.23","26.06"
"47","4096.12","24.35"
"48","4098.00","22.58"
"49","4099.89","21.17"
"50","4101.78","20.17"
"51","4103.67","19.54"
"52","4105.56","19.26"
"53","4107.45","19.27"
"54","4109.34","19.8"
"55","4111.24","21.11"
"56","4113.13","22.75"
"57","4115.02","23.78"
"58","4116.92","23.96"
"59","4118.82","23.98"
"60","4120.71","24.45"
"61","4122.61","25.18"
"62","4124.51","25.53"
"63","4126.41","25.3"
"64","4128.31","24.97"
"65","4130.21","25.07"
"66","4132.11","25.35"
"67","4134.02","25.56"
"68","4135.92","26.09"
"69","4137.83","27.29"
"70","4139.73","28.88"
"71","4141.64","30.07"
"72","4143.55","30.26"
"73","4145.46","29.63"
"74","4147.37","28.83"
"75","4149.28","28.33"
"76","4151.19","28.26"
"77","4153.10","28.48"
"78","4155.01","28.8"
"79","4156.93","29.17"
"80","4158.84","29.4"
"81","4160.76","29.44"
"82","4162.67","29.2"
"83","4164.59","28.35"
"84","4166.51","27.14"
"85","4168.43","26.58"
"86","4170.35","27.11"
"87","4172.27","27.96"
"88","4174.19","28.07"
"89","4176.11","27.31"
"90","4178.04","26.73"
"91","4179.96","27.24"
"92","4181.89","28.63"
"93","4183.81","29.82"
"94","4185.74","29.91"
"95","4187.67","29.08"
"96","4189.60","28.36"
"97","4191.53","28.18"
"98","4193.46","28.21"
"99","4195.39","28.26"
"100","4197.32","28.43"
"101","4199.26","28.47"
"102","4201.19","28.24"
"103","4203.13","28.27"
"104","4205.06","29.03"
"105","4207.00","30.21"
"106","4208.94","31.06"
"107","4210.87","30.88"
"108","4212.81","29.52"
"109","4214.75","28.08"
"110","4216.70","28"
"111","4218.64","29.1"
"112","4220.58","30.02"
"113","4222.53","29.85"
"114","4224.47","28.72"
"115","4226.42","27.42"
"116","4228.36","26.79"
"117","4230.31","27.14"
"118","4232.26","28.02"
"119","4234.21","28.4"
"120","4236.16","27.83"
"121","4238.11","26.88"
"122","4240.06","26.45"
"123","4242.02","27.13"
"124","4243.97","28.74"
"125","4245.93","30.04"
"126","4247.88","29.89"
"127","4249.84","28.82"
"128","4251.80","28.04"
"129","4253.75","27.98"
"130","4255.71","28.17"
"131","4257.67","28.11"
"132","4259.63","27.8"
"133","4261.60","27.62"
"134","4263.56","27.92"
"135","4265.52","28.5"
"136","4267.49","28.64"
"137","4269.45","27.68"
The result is 0.58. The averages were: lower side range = 26.8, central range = 26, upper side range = 25.9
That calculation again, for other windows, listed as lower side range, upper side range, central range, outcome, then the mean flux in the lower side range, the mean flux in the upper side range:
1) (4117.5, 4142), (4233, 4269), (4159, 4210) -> -3.0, 25.9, 28.2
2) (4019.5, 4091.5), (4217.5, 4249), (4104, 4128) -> 4.0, 26.9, 28.3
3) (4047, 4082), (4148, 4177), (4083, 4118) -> 4.5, 26.5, 28.3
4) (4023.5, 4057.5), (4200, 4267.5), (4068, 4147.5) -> 6.5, 26.9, 28.5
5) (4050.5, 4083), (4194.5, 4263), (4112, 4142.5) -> 2.1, 26.6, 28.5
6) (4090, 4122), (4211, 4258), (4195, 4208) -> -0.9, 22.7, 28.3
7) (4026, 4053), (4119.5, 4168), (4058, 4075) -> 0.4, 26.7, 27.5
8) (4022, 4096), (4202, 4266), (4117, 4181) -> 0.8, 26.8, 28.5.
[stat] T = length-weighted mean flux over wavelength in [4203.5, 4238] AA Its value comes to 28.8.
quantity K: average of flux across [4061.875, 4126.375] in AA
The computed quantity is 24.7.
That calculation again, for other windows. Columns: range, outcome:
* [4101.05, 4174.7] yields 26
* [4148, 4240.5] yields 28.4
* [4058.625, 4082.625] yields 26.4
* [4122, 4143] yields 26.4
